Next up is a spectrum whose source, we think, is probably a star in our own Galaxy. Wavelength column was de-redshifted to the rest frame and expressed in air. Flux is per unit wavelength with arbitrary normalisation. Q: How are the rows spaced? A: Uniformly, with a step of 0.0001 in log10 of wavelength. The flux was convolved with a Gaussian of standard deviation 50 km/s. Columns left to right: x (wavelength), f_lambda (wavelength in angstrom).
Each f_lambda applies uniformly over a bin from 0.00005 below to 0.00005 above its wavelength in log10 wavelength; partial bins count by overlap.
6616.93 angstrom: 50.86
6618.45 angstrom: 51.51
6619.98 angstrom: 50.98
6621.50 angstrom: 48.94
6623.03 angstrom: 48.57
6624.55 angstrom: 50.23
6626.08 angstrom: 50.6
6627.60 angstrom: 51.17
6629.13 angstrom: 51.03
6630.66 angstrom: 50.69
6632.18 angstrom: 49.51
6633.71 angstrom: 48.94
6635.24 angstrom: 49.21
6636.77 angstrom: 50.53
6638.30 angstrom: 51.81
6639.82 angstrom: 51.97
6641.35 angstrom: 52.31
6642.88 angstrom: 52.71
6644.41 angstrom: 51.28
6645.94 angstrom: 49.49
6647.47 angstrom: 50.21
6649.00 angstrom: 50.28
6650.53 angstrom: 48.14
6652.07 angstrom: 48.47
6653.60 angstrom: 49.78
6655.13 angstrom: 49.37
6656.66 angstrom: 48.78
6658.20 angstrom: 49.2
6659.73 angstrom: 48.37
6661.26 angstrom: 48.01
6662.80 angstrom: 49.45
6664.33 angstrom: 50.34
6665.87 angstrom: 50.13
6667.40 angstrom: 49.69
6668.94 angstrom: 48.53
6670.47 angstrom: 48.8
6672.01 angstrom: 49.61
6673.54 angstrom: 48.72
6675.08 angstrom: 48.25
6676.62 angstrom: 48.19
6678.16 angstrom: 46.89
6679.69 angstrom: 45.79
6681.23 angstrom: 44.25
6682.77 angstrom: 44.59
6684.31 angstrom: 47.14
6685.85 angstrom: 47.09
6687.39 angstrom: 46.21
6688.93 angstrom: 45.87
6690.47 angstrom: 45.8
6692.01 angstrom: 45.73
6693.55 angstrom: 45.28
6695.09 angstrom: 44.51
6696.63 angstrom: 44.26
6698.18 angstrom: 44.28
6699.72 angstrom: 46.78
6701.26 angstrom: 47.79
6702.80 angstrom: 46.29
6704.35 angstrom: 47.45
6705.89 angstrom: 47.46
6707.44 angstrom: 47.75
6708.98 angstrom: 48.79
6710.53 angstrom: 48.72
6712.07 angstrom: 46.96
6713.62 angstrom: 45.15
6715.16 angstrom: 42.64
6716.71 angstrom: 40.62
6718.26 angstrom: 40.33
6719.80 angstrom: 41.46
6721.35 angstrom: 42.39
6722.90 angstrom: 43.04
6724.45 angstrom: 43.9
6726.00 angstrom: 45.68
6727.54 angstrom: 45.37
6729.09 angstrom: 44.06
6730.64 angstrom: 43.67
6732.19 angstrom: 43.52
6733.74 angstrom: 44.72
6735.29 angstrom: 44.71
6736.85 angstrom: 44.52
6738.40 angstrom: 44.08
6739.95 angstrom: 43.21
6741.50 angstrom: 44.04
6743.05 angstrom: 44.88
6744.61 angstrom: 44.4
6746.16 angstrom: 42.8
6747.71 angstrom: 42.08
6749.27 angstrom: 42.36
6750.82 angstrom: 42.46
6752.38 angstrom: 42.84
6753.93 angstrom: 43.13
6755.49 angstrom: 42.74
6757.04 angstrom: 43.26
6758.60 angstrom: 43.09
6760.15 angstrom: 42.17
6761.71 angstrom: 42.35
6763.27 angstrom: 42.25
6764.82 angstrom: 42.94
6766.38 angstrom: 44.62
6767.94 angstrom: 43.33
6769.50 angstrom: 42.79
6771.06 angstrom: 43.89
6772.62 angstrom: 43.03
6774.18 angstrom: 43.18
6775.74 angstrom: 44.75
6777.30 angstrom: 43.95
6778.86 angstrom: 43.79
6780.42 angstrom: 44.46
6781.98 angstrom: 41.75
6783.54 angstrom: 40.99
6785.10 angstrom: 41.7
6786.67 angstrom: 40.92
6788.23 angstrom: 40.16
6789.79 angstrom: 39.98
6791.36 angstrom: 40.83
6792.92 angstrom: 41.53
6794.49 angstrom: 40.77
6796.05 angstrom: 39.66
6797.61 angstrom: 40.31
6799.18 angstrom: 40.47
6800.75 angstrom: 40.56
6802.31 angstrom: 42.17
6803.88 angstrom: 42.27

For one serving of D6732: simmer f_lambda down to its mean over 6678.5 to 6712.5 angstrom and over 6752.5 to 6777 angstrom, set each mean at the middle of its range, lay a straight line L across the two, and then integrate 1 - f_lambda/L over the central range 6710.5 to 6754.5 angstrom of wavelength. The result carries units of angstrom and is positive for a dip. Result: 1.0 angstrom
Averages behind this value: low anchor 46.3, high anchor 43.2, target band 43.6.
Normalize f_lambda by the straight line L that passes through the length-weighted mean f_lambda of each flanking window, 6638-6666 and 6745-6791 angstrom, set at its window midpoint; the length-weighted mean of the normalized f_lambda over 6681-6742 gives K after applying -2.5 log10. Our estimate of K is 0.029 mag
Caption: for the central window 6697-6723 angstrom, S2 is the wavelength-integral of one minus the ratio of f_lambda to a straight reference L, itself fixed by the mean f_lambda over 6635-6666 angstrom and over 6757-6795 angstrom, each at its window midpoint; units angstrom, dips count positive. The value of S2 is 0.7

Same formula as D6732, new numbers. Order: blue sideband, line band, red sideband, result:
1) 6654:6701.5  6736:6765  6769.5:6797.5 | 0.4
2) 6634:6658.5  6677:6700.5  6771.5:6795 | 1.0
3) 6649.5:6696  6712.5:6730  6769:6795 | 0.8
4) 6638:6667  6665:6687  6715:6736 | 0.1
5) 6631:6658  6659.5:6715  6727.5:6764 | 0.2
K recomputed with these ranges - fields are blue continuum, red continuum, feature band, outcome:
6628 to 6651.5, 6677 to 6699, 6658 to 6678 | -0.03 mag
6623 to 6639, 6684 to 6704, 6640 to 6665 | -0.02 mag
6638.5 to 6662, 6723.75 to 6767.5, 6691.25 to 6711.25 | 0.00 mag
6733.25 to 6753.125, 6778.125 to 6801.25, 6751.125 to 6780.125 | -0.02 mag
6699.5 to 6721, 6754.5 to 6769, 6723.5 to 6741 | 0.00 mag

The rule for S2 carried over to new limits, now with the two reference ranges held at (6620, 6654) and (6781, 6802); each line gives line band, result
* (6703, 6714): -0.38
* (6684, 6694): 0.20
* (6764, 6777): -0.46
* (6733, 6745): -0.08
